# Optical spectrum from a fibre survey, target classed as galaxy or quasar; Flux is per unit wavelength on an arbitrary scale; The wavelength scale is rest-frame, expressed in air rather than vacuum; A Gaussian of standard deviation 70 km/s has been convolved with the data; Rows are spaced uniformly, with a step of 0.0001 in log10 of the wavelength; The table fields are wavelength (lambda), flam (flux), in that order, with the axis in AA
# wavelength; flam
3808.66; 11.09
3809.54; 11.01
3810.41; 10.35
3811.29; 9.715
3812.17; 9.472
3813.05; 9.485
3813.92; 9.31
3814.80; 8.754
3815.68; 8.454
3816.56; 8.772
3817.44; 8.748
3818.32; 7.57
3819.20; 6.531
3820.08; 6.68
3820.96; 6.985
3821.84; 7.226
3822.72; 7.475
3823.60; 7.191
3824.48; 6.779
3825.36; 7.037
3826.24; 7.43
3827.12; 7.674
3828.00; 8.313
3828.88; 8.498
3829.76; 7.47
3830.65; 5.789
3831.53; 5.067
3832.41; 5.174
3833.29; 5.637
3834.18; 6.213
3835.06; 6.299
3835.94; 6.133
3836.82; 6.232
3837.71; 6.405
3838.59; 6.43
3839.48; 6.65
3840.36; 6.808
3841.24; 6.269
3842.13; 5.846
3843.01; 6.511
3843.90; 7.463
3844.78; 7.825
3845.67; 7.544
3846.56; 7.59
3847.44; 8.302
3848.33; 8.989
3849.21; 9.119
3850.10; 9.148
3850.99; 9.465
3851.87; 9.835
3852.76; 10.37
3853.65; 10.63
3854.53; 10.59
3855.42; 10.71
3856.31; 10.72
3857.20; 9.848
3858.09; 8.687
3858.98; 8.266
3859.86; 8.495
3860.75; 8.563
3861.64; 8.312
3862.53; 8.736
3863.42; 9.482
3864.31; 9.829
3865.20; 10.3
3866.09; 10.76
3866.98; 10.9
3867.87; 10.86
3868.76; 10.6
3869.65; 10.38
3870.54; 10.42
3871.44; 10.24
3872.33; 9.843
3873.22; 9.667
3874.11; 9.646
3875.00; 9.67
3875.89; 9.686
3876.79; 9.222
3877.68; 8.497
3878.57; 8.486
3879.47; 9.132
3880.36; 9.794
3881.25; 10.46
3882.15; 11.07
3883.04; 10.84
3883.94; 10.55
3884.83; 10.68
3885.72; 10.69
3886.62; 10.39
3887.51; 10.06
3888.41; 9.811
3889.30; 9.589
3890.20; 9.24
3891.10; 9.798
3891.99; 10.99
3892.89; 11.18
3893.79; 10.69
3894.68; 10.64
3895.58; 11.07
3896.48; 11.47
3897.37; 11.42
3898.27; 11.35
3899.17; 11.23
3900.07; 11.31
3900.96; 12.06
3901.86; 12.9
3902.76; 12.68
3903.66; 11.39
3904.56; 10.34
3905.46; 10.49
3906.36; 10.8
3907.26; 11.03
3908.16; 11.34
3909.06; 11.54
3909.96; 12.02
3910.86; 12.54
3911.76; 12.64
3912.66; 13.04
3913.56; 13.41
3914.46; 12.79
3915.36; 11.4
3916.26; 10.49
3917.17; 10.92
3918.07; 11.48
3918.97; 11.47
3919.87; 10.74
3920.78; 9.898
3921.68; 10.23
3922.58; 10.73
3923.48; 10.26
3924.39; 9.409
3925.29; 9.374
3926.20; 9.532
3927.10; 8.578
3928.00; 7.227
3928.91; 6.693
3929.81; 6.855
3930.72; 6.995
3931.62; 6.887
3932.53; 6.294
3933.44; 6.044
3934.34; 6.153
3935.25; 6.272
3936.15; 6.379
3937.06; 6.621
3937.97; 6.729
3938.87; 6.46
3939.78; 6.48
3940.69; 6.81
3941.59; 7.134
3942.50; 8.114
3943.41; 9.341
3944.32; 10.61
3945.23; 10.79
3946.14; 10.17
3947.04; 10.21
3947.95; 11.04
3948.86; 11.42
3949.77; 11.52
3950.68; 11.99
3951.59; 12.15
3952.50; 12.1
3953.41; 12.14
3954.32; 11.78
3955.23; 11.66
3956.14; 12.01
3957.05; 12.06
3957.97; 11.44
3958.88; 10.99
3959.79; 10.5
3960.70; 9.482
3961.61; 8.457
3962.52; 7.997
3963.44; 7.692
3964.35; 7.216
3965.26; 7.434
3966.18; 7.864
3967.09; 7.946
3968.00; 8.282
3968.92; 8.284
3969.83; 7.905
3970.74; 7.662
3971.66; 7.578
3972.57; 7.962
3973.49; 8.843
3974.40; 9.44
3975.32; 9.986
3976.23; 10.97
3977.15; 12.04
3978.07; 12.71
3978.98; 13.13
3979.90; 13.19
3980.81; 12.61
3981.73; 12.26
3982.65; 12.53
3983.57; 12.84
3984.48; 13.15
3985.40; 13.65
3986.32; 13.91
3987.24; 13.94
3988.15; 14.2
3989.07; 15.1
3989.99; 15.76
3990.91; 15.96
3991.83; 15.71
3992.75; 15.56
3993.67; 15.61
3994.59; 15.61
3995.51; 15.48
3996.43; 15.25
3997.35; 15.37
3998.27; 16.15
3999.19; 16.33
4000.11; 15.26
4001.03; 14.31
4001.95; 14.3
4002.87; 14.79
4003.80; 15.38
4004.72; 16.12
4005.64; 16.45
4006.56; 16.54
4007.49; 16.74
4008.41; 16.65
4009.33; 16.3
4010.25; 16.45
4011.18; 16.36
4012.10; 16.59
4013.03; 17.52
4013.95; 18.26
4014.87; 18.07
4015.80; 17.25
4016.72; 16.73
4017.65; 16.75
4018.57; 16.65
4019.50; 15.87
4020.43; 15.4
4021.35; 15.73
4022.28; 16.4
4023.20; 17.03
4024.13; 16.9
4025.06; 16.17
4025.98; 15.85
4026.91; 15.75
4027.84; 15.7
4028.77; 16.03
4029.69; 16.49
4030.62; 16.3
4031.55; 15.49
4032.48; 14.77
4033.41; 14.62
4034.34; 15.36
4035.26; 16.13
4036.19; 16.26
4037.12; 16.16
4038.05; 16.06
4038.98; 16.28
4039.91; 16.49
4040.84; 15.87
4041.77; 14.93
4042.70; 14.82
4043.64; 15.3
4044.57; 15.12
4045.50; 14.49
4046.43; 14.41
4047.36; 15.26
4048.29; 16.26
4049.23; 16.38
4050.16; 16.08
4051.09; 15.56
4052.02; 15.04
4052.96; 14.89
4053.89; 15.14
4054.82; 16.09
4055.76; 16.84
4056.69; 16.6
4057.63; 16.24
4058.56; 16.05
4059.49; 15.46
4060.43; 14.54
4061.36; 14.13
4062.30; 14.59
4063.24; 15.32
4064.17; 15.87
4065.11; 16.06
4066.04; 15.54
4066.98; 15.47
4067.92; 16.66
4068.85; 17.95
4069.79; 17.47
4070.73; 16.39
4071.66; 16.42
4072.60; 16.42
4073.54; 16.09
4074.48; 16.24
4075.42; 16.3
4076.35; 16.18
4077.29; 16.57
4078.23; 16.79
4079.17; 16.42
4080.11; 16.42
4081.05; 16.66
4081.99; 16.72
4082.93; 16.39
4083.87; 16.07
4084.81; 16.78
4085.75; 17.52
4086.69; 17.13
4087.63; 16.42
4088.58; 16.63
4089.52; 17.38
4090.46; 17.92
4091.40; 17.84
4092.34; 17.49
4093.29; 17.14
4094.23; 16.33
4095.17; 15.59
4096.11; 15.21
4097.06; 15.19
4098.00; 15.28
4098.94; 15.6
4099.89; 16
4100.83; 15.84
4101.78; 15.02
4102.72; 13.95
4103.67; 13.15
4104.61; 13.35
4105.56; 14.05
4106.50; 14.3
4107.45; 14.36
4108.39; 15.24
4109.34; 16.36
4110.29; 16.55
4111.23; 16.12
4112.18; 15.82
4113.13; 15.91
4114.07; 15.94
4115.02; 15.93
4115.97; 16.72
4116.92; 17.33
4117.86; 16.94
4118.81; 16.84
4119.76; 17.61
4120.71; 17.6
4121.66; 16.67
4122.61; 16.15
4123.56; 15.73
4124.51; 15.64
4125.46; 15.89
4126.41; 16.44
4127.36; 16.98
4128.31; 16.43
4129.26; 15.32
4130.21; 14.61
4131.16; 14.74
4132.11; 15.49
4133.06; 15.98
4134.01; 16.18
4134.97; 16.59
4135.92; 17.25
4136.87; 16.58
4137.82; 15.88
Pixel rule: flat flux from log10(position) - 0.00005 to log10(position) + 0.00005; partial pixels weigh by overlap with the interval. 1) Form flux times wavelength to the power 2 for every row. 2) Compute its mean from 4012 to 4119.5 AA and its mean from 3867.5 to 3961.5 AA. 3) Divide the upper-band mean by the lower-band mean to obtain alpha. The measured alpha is 1.71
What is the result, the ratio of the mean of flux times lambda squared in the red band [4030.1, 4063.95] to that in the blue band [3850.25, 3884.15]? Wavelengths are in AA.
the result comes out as 1.7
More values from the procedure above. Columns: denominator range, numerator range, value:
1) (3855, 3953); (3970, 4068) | 1.60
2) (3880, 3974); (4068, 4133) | 1.78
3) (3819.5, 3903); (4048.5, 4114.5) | 1.97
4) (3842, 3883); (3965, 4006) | 1.45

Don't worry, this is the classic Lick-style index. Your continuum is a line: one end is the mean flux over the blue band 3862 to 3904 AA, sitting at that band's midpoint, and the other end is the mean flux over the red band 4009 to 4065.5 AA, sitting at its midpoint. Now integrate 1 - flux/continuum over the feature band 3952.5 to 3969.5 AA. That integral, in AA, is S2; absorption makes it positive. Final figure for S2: 4.5 AA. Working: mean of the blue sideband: 10.4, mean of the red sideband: 15.9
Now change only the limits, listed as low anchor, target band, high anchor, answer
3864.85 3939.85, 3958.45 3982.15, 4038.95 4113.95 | 5.34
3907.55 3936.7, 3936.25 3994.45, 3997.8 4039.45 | 8.74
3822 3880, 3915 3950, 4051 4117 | 7.10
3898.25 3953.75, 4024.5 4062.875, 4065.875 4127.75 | -3.72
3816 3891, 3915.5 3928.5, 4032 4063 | 1.16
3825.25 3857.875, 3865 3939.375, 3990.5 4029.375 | 3.89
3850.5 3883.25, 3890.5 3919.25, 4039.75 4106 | -1.46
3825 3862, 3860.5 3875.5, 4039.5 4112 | -2.14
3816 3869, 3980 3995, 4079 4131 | -2.10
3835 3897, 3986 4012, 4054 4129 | -4.41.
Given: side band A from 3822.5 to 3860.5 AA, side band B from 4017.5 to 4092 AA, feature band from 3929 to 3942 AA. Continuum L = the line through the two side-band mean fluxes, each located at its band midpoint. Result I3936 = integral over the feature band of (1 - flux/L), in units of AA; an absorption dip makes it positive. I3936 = 5.5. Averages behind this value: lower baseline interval 7.75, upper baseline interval 16.1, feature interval 6.58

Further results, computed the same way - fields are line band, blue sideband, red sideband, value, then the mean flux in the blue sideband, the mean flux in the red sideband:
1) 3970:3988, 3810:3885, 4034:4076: 2.3 AA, 8.56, 15.8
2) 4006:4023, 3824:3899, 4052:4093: -2.8 AA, 8.98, 16.3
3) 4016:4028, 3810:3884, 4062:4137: -2.1 AA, 8.53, 16.1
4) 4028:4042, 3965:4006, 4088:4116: -1.8 AA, 12.8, 15.7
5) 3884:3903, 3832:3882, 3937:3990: -3.2 AA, 8.73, 10.4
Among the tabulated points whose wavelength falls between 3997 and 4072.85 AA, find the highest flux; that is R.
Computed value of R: 18.26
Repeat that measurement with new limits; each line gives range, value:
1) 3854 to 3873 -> 10.9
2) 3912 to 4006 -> 16.45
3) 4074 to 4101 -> 17.92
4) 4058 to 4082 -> 17.95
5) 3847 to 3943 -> 13.41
